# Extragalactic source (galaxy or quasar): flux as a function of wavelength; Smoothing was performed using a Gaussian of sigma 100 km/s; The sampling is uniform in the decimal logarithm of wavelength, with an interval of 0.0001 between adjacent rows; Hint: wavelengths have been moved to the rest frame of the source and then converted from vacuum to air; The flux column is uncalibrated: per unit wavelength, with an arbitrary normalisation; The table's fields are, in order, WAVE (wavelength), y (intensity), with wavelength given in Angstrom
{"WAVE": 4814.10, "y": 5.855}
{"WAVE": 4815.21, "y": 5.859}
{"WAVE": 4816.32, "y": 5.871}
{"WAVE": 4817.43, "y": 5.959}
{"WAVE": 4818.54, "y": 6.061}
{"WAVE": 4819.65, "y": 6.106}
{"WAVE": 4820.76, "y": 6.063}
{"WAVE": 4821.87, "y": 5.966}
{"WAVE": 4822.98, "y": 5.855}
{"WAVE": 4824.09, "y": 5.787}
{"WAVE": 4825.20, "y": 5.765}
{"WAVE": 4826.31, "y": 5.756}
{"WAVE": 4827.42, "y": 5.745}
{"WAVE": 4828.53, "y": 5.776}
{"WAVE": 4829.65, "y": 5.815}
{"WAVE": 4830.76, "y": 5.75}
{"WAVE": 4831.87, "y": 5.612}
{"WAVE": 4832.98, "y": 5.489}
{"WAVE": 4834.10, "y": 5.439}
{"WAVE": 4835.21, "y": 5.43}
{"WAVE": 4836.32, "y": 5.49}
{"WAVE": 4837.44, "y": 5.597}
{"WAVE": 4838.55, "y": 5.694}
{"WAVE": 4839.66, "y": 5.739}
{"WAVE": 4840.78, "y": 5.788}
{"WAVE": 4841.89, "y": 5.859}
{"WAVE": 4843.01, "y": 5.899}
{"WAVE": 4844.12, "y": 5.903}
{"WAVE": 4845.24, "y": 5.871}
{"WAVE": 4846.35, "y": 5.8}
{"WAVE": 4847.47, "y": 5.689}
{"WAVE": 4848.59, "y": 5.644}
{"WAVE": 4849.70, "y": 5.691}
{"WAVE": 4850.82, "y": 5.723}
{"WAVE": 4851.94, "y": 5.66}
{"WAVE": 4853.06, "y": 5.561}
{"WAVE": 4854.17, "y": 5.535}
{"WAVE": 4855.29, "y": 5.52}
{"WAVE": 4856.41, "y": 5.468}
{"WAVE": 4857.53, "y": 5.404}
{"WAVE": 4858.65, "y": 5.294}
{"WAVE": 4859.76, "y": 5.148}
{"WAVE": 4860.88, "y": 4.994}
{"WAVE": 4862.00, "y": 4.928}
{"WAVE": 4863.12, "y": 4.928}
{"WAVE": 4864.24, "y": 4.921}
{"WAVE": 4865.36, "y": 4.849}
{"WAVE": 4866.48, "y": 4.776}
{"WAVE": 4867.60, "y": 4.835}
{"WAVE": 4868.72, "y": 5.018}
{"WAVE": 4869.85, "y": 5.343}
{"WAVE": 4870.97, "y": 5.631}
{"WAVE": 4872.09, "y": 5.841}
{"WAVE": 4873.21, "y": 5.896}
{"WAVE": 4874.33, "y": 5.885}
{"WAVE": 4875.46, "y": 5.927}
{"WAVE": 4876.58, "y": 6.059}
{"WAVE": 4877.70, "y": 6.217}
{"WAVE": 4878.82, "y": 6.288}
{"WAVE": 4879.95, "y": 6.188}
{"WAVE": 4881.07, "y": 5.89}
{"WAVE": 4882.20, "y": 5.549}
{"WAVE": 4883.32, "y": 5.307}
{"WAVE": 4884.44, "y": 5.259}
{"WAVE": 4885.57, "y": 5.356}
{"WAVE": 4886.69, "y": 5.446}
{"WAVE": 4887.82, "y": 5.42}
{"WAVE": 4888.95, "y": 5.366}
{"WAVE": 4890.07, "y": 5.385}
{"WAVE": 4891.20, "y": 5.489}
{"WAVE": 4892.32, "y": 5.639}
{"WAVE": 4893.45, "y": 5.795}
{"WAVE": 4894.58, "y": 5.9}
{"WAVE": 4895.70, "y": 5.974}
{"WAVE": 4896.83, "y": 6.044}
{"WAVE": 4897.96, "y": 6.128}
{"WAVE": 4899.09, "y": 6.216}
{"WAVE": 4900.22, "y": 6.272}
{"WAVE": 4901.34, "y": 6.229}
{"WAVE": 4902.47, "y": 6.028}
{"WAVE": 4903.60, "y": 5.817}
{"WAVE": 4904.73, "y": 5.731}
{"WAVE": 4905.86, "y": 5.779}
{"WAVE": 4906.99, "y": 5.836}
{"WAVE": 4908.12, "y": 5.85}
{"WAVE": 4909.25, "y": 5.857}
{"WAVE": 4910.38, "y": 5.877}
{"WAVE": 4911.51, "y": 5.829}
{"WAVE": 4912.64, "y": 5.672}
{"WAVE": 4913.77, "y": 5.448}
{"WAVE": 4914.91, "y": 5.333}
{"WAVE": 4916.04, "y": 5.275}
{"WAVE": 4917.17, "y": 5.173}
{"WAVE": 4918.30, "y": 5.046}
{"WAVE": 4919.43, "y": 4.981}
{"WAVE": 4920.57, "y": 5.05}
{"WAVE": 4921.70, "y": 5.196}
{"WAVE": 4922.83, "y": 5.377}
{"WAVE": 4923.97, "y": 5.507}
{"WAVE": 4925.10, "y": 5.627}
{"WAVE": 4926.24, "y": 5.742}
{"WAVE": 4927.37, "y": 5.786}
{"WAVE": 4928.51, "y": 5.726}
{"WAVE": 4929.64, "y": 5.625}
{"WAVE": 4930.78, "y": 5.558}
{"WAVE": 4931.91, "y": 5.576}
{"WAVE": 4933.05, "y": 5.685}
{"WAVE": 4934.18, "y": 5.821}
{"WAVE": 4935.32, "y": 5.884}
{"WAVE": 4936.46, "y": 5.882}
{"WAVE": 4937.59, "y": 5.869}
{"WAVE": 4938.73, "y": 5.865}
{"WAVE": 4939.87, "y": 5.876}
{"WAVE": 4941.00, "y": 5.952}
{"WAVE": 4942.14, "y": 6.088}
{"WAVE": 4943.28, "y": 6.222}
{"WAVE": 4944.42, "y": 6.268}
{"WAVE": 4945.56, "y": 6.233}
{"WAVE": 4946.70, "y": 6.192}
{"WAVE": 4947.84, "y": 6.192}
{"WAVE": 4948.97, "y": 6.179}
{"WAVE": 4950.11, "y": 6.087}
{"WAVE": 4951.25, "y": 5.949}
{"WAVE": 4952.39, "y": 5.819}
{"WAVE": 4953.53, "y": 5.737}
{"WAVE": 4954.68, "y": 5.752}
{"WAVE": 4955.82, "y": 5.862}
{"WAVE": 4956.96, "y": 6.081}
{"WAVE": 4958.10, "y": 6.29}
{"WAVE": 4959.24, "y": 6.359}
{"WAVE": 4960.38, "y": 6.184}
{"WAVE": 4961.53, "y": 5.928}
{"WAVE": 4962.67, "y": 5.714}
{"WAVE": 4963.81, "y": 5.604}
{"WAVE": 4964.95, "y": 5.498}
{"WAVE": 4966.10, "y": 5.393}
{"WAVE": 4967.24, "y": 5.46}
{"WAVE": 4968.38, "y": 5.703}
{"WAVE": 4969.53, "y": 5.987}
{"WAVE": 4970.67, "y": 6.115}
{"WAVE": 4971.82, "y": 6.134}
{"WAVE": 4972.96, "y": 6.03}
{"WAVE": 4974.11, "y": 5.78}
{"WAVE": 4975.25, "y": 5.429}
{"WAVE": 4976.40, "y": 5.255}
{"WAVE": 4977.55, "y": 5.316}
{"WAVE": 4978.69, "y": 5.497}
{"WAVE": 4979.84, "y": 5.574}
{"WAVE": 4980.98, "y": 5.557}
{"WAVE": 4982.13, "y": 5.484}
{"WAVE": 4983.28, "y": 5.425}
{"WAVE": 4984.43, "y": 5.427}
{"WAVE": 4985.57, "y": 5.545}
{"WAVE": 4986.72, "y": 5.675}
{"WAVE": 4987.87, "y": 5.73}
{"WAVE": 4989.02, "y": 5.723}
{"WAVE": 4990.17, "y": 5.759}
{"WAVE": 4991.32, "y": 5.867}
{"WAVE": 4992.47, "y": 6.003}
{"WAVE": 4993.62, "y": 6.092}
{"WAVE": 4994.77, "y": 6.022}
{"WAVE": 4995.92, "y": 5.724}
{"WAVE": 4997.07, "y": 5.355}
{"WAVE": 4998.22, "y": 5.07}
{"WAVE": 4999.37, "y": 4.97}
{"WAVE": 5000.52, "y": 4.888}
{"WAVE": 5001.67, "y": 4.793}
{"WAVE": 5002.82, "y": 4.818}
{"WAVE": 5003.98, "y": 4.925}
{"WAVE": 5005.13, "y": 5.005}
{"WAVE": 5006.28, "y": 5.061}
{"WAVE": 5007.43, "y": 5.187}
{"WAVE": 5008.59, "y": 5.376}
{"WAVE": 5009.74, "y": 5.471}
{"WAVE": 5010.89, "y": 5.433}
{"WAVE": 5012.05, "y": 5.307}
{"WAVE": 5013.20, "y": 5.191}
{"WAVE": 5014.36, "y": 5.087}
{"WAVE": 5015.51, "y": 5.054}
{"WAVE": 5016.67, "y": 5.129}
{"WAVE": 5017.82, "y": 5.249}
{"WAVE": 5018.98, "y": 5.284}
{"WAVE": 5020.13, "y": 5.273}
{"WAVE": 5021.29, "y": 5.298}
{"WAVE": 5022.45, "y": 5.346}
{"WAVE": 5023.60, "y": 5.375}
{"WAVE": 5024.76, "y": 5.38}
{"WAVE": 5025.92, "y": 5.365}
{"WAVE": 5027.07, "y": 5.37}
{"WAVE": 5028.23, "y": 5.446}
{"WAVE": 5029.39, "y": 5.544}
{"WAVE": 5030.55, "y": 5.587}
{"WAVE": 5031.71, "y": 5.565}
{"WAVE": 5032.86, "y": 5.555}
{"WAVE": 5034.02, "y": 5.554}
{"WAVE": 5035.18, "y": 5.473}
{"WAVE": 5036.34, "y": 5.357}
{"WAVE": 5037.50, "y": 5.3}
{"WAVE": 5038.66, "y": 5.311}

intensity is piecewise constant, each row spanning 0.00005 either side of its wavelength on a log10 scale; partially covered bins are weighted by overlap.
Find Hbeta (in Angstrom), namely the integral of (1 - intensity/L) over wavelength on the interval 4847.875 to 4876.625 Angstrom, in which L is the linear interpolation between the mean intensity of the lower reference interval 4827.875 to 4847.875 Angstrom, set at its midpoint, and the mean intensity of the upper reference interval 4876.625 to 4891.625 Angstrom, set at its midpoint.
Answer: 1.4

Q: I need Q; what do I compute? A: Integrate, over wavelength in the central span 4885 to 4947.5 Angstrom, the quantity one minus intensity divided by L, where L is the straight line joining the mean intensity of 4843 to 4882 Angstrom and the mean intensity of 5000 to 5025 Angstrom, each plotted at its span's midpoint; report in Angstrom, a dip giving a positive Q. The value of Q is -3.6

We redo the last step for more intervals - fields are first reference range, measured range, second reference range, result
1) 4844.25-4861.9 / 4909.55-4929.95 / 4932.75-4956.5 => 1.4 Angstrom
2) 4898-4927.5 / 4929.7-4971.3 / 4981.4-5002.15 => -2.4 Angstrom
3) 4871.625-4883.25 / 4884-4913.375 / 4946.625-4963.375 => 0.9 Angstrom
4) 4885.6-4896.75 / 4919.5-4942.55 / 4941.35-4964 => 0.9 Angstrom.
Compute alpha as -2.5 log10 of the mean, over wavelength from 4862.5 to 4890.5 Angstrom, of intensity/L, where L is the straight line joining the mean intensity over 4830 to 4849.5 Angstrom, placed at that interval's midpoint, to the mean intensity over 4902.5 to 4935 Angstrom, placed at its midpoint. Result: 0.03 mag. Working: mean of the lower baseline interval 5.69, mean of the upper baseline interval 5.57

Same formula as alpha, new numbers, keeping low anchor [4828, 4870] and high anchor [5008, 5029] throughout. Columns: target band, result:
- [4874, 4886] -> -0.07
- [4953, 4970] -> -0.09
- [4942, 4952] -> -0.15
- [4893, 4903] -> -0.12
